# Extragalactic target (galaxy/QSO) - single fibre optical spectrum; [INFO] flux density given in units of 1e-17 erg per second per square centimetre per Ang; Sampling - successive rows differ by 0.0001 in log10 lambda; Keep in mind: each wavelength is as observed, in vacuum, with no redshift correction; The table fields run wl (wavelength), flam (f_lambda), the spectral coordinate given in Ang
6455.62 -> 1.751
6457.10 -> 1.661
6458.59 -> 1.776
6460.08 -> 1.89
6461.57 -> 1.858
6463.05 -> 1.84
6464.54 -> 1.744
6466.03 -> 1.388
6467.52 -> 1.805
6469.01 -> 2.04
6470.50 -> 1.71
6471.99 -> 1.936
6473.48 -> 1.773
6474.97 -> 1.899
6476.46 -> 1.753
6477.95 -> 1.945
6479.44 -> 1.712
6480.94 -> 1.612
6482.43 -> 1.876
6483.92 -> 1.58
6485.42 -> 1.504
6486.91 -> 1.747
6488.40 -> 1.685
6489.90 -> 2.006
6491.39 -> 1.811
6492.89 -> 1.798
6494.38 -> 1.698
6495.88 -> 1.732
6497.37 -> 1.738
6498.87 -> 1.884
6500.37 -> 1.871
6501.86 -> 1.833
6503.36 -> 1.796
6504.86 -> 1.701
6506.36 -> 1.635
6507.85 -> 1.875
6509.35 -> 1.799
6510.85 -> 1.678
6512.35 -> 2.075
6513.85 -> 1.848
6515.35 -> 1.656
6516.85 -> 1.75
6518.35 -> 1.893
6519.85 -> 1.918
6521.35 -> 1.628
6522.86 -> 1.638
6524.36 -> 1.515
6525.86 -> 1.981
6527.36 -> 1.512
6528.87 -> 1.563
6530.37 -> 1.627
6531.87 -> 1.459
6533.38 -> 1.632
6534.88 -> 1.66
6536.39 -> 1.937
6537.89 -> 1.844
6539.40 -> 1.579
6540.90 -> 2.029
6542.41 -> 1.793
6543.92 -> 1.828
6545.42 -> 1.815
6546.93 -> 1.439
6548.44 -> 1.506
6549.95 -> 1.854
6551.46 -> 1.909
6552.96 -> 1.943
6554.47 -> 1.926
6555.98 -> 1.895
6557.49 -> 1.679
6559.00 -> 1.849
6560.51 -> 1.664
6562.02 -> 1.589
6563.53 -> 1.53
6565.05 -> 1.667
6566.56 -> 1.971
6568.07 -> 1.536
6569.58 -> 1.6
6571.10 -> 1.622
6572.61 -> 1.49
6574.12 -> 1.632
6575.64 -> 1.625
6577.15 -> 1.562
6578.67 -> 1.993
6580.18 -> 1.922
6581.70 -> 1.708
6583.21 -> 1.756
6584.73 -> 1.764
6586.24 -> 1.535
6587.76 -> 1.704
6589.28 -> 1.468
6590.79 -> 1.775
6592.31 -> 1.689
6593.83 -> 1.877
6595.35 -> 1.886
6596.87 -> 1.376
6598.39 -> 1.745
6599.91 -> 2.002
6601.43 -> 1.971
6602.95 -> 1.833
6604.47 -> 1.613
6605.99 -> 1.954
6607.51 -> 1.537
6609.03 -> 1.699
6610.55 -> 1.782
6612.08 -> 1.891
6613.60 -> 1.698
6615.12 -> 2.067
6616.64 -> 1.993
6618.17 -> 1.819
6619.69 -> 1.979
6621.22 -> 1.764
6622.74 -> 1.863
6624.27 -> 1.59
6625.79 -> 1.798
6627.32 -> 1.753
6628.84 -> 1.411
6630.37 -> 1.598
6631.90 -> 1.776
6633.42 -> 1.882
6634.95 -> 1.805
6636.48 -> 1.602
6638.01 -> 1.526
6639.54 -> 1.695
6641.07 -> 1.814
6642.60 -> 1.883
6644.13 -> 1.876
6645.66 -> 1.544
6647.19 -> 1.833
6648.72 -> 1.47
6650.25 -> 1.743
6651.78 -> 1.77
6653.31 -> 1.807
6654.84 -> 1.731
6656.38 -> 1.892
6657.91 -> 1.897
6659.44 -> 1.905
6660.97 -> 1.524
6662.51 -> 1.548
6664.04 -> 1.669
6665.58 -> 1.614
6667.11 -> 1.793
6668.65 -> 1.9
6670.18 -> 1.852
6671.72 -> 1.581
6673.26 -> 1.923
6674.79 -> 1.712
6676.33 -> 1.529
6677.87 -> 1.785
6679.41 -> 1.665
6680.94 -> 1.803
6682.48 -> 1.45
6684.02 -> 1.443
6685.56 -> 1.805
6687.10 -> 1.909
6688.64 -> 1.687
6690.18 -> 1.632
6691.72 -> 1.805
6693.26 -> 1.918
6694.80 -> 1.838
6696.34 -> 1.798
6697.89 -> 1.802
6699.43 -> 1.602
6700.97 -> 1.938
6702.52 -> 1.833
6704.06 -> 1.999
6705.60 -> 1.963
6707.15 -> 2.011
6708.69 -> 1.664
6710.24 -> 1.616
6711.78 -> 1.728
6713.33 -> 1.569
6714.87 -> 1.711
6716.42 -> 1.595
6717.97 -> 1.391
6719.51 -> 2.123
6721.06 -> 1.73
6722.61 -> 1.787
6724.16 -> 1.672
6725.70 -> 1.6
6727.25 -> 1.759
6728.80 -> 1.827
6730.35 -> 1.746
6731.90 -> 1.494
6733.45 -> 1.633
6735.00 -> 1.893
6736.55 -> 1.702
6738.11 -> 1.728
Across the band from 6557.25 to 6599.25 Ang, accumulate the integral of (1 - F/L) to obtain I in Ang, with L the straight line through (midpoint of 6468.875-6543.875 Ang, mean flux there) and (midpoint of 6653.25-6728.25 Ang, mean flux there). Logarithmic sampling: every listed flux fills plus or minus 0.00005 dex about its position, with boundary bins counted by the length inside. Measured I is 1.6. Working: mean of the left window 1.76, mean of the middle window 1.69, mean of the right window 1.74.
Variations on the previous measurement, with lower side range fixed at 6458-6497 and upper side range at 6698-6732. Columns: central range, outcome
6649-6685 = 0.79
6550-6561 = -0.48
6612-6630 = -0.36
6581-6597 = 0.59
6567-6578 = 1.05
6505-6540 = 0.84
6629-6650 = 0.59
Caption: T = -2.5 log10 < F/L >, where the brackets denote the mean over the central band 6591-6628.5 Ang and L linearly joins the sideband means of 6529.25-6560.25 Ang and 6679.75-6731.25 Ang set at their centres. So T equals -0.02 mag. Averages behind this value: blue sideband 1.76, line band 1.79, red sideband 1.75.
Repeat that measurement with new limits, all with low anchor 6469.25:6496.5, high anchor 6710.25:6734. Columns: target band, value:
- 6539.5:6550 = 0.010 mag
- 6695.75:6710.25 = -0.084 mag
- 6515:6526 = 0.012 mag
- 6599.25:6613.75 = -0.044 mag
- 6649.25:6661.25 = -0.048 mag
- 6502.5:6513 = -0.018 mag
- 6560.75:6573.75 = 0.074 mag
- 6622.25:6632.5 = 0.028 mag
